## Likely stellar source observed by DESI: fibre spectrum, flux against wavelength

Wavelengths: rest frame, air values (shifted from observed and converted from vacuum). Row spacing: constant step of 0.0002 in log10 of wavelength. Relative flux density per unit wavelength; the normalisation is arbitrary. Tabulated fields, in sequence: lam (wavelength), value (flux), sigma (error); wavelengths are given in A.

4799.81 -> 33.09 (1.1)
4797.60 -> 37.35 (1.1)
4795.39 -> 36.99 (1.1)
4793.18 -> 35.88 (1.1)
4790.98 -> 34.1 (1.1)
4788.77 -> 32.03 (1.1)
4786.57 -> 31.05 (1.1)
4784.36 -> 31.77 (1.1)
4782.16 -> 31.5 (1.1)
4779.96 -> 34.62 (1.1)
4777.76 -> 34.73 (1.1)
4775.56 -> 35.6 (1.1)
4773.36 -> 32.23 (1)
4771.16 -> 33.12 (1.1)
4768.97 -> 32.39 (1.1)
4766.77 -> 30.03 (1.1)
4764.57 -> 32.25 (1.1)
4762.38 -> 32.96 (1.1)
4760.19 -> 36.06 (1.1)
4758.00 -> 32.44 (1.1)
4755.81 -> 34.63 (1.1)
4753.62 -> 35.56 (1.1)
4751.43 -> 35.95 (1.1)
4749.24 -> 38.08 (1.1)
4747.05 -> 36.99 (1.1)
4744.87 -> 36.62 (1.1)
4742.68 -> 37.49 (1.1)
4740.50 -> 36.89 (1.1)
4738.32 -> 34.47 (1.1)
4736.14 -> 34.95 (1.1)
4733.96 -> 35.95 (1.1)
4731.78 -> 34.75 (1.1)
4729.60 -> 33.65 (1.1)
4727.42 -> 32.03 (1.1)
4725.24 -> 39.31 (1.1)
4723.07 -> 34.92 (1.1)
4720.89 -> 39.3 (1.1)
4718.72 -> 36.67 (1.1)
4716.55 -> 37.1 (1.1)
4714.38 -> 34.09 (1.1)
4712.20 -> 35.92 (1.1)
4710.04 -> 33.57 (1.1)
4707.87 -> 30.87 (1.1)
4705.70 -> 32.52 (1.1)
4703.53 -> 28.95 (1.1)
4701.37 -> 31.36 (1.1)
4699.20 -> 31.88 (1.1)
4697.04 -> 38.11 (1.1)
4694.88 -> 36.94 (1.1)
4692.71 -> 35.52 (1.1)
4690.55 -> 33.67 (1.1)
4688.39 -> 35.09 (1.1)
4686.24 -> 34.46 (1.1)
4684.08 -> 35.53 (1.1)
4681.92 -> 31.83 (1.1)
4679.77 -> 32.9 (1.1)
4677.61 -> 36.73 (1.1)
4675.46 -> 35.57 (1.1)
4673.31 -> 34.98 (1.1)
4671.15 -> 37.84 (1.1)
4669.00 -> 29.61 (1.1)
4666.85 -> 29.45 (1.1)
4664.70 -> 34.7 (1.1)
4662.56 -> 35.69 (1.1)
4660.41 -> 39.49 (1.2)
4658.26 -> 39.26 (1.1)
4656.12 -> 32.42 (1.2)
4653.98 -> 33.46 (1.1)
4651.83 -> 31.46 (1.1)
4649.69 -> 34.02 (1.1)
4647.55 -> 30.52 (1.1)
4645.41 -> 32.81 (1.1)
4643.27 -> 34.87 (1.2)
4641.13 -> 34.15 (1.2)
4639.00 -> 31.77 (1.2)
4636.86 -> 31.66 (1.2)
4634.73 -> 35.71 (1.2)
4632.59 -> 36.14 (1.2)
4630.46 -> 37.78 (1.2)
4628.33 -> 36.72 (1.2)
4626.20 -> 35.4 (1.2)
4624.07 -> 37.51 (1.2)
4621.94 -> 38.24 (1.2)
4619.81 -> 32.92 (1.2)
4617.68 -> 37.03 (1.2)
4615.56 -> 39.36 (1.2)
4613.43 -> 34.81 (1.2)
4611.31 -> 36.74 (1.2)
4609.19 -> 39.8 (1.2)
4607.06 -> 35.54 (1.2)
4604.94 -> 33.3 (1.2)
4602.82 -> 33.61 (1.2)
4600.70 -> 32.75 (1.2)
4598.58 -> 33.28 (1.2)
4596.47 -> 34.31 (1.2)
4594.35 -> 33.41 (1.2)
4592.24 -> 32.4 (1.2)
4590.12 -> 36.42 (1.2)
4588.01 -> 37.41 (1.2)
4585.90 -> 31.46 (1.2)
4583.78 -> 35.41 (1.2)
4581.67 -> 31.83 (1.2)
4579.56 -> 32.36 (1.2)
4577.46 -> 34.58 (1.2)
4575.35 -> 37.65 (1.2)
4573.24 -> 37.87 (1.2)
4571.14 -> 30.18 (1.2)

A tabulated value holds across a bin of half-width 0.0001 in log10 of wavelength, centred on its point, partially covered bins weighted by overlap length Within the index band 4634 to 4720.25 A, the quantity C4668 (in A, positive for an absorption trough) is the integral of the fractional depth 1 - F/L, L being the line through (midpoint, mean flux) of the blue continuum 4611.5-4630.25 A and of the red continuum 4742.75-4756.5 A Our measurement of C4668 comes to 5.7 A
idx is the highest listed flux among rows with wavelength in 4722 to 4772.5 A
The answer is 39.31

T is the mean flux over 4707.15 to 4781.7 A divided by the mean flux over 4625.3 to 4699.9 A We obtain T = 1.01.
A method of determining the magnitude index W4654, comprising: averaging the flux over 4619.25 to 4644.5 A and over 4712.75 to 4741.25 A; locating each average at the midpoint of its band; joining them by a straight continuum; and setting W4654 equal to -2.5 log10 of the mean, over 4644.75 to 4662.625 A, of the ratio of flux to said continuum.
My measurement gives 0.03 mag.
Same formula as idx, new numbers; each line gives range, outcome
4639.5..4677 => 39.49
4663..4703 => 38.11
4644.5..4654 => 34.02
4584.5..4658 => 39.8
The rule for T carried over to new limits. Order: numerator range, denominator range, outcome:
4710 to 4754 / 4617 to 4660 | 1.04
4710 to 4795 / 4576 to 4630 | 0.99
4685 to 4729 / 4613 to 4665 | 0.99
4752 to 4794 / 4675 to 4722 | 0.97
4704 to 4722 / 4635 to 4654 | 1.06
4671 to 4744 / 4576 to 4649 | 1.00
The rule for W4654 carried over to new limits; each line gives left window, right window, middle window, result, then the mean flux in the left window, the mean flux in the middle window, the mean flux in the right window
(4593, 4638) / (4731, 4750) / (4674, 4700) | 0.03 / 35.5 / 34.9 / 36.2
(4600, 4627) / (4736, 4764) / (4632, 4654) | 0.08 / 36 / 33.2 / 35.6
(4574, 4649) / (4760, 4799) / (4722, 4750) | -0.06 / 34.9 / 35.8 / 33.5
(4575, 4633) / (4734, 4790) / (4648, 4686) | 0.02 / 35.3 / 34.3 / 34.2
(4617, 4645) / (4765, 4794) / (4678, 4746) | -0.02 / 35.3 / 34.8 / 33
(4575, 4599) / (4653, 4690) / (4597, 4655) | -0.02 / 34.1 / 34.9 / 34.6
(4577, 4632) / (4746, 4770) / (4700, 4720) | 0.03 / 35.2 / 33.5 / 34.3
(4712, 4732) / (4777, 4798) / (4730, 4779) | 0.00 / 35.8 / 34.7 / 33.9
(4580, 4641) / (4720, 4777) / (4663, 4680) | 0.03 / 35.1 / 34.1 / 34.9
